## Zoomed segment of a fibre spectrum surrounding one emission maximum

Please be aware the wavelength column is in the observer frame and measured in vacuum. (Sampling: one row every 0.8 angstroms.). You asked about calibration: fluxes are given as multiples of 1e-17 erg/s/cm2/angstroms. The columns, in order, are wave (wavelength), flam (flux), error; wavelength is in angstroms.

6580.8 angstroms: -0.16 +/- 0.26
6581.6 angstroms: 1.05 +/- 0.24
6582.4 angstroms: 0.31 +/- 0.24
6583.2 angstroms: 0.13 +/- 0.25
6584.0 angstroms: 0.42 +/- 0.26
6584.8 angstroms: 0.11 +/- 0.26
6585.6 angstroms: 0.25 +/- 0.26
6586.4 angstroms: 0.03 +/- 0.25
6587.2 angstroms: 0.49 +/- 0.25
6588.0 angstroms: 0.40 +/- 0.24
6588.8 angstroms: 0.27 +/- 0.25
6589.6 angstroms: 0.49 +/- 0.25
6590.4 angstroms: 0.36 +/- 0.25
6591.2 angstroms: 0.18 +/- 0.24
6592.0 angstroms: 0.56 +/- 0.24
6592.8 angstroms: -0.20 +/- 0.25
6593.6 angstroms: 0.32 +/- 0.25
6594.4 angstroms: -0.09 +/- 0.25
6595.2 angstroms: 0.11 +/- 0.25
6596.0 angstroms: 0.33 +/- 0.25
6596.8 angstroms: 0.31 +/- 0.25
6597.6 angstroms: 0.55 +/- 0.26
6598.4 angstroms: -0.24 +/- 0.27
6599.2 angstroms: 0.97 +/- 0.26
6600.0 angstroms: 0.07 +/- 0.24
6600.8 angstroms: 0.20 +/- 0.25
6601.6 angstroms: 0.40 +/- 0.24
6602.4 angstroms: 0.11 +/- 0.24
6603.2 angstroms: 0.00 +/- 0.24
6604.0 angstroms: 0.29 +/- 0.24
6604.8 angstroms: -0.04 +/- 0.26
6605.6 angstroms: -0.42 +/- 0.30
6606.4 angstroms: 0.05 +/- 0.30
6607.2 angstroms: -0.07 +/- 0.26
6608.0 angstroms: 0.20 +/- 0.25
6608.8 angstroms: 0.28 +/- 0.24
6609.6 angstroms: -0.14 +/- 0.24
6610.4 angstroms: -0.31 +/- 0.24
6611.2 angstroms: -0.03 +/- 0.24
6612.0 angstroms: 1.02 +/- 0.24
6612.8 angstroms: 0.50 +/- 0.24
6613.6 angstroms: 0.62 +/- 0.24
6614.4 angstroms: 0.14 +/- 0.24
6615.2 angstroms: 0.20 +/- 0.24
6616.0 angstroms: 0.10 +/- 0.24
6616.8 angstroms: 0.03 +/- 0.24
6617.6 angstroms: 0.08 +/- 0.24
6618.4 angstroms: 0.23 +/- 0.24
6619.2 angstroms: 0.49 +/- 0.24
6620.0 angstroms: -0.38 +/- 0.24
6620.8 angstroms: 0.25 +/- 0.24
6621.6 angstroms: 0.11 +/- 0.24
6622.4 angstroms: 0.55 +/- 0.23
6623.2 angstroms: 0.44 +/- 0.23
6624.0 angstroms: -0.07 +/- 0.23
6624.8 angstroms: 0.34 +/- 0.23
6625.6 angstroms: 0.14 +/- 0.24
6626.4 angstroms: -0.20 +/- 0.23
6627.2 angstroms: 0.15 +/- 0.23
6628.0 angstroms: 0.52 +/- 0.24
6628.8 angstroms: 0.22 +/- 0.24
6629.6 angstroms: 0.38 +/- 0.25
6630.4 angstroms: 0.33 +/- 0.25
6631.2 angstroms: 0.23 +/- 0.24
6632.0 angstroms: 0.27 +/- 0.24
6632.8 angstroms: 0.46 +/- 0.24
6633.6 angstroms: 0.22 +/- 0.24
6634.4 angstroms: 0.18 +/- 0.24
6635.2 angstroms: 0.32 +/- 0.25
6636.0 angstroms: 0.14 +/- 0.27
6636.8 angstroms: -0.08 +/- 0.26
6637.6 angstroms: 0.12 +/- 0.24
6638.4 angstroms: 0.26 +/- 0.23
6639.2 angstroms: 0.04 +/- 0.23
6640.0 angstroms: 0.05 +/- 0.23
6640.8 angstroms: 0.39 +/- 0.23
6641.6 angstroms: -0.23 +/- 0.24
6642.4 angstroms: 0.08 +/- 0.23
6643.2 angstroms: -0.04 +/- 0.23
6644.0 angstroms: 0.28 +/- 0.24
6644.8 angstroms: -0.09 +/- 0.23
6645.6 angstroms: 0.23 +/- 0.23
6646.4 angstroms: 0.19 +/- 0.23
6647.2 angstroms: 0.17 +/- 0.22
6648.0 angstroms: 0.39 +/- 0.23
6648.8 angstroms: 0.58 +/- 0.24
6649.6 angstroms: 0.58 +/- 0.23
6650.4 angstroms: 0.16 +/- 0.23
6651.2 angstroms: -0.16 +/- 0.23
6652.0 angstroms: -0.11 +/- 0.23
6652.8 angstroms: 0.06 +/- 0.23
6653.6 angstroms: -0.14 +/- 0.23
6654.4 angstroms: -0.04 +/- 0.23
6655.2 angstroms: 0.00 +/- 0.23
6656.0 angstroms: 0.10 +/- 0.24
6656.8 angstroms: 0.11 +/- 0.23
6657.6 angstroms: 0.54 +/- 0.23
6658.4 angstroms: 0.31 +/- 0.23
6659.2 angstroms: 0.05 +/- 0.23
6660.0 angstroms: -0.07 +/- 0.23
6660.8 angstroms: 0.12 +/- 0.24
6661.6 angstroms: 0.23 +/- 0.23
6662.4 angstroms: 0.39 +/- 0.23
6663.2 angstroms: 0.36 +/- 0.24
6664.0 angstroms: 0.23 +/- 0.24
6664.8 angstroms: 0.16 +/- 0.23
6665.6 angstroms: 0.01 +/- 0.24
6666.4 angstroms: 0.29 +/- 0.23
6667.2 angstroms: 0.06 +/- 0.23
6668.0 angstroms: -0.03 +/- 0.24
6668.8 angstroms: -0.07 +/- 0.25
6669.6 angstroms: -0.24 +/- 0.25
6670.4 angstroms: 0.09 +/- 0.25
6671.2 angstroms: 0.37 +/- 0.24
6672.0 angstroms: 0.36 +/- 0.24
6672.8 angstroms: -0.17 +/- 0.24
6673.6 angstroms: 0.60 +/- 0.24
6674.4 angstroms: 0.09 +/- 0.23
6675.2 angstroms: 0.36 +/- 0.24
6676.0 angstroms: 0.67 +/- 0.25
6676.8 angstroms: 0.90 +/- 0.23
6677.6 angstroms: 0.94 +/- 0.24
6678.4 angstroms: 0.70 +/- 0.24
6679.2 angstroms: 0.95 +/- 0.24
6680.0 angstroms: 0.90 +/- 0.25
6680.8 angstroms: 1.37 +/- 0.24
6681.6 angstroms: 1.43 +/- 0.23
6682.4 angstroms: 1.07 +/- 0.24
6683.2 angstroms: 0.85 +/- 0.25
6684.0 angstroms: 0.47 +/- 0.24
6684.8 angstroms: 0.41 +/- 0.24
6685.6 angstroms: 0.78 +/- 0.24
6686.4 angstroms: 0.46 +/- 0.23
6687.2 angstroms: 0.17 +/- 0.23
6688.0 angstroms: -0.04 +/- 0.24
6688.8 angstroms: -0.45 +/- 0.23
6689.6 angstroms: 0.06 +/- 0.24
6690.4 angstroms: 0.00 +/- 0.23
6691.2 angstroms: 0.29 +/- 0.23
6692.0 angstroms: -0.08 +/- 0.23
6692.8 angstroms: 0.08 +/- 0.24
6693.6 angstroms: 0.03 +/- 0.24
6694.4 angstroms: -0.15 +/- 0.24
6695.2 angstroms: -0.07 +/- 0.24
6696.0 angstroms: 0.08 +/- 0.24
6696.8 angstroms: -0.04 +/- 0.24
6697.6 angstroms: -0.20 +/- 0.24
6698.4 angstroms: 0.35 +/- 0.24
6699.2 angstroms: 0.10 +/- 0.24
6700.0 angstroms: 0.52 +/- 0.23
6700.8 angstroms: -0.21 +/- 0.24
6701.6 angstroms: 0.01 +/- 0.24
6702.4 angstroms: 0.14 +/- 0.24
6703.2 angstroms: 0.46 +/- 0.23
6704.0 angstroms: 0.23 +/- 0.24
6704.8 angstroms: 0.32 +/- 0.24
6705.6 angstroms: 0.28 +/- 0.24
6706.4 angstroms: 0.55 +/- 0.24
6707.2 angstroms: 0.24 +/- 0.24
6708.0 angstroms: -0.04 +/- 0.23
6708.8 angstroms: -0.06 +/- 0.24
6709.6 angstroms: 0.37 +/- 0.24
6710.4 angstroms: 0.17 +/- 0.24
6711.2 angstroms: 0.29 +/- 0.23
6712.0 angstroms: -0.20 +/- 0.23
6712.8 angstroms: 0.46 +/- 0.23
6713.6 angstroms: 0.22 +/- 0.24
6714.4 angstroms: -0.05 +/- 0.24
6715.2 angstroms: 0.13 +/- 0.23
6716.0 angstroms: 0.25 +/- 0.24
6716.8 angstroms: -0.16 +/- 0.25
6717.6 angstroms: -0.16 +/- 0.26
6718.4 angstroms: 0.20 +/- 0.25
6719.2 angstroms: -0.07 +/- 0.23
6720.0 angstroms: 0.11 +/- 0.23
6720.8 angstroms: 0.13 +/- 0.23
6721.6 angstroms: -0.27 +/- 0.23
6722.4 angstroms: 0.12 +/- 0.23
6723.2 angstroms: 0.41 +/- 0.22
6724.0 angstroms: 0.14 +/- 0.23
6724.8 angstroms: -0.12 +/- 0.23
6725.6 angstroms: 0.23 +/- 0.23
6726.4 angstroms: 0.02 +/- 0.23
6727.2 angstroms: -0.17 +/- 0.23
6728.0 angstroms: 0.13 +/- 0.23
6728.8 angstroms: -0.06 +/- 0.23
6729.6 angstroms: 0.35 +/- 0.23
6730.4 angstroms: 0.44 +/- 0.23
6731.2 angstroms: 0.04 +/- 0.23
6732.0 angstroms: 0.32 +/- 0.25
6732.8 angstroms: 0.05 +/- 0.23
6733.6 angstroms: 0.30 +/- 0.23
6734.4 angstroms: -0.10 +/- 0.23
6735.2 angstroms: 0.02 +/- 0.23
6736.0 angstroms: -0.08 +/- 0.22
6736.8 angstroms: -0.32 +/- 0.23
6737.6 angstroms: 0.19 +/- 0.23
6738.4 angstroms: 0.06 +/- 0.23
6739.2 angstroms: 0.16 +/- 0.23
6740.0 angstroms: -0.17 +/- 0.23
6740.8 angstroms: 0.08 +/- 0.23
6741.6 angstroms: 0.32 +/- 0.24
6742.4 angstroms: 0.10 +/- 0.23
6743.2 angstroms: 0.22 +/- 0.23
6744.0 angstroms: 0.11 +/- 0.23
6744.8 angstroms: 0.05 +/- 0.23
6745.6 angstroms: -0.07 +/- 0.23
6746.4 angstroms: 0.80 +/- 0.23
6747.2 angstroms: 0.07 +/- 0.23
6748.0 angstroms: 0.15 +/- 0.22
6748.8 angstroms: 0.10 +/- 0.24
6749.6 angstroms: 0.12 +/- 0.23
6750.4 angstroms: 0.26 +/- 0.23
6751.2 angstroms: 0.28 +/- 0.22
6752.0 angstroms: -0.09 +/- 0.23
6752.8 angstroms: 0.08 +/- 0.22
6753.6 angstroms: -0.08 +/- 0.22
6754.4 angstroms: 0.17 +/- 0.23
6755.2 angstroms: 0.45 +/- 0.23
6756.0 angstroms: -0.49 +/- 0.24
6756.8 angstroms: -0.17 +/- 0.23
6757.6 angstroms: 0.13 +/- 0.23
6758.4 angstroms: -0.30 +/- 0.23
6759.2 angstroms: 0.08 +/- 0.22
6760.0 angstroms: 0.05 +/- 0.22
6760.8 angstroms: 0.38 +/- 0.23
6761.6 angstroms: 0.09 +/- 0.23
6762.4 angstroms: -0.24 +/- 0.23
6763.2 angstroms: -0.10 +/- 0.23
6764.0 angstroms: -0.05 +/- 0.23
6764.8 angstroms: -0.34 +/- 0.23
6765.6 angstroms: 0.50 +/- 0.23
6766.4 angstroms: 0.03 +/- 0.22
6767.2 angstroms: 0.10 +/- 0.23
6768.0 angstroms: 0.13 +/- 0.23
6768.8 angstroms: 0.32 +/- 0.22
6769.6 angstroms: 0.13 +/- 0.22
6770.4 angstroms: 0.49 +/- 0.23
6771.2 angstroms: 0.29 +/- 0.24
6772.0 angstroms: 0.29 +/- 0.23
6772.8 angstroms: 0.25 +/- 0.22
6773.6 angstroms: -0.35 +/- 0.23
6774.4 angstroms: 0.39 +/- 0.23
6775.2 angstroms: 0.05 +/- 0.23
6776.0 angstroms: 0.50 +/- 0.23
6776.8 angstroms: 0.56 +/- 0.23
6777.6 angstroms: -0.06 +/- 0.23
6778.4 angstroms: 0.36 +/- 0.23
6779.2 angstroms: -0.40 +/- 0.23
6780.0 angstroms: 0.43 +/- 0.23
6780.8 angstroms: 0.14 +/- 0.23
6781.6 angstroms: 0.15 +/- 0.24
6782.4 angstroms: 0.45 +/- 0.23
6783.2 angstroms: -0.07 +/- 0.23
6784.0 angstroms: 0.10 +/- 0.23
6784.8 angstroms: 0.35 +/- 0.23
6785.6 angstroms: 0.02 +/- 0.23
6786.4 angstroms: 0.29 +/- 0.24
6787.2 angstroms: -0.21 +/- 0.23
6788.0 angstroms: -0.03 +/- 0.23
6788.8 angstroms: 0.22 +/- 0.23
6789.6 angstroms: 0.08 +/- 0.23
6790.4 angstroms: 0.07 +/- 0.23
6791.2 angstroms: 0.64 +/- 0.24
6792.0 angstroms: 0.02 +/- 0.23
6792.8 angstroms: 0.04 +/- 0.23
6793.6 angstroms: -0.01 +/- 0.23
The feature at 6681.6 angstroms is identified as [O II] 3727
